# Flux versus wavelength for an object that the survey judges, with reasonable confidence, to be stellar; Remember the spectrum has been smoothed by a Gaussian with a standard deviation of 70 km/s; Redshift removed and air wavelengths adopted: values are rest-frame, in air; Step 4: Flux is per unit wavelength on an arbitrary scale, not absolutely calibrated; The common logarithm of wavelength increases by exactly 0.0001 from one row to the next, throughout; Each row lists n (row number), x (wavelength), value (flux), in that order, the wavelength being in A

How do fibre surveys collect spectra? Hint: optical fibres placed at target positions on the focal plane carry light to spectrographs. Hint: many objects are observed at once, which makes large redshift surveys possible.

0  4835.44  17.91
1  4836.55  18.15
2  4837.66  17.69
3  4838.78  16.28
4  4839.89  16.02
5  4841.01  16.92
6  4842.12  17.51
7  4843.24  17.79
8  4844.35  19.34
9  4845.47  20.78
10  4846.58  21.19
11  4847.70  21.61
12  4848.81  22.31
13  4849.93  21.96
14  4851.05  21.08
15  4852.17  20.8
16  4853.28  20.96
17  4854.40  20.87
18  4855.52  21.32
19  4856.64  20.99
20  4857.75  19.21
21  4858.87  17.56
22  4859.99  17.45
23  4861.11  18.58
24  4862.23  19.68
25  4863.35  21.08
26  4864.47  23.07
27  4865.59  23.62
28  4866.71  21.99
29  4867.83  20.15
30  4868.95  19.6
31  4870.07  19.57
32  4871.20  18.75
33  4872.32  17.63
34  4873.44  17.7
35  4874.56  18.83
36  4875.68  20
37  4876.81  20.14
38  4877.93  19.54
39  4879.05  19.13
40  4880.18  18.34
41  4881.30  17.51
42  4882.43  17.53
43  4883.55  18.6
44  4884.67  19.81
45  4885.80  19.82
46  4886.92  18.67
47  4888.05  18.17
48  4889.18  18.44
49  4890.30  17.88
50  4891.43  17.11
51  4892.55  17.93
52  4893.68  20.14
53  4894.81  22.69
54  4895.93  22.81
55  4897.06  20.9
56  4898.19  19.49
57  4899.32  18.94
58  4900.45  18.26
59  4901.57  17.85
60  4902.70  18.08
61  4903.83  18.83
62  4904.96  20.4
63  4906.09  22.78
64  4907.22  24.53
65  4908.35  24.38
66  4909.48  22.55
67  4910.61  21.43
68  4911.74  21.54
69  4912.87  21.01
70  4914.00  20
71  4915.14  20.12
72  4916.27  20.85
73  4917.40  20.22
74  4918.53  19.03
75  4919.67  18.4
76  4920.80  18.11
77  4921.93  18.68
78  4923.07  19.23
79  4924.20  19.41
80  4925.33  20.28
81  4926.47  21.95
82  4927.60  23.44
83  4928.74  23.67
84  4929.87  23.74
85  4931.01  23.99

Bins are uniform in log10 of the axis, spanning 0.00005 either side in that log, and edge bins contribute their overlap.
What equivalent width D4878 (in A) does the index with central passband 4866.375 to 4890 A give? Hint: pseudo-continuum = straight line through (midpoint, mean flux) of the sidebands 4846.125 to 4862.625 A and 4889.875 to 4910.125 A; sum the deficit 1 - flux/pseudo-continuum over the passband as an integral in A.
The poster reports 1.6 A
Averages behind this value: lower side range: 20.4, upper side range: 20.3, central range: 19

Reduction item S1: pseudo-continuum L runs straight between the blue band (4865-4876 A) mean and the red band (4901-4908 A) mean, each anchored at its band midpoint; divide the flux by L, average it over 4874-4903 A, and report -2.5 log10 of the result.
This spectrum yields 0.06 mag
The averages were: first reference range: 19.8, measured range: 19.1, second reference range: 20.5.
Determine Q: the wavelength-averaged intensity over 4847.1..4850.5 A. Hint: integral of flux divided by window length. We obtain 21.9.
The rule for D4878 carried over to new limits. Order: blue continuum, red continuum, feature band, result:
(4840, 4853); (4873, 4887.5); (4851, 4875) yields -0.66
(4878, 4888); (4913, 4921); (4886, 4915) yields -1.49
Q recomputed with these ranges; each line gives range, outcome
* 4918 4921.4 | 18.5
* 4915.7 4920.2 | 19.6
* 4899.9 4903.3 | 18.1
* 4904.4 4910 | 22.9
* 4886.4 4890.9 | 18.2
